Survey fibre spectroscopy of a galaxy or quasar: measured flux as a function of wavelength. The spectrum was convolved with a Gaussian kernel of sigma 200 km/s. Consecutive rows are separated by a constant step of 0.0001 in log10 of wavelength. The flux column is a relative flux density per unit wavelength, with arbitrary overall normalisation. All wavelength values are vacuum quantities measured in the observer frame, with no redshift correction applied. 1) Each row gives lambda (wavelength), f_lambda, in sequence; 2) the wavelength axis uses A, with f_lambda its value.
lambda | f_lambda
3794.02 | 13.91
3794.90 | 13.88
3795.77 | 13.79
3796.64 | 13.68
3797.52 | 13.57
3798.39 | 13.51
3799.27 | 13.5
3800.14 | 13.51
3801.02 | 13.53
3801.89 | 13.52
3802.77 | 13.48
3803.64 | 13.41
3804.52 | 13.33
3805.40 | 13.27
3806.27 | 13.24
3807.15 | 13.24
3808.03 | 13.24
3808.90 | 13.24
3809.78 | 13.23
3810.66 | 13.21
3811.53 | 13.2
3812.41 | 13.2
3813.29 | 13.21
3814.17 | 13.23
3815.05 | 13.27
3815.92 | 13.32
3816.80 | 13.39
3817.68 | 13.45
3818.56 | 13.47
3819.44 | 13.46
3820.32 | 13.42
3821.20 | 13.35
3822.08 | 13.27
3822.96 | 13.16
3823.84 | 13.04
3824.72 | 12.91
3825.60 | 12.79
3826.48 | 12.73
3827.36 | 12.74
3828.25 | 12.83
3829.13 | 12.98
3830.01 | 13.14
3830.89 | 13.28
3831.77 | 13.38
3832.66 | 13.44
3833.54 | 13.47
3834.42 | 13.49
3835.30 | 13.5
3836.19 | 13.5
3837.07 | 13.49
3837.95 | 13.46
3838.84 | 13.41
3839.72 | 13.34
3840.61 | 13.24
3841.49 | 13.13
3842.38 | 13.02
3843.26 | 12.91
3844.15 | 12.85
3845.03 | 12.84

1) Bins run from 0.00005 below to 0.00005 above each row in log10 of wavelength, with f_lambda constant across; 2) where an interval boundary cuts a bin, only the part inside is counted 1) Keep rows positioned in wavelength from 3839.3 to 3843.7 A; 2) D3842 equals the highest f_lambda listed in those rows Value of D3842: 13.34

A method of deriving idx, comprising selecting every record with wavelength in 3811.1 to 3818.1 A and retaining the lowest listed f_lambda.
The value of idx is 13.2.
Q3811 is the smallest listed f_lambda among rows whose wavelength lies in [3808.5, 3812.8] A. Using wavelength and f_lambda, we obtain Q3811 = 13.2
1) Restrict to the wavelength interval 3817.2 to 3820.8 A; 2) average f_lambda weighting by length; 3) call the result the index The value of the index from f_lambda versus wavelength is 13.4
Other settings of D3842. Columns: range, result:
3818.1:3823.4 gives 13.47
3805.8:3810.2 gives 13.24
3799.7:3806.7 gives 13.53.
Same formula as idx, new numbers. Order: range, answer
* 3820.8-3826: 12.79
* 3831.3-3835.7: 13.38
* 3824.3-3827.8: 12.73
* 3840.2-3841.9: 13.13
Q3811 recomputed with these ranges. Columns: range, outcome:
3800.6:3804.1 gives 13.41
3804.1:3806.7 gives 13.24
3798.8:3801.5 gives 13.5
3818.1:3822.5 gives 13.27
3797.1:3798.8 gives 13.51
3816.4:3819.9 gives 13.39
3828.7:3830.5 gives 12.98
